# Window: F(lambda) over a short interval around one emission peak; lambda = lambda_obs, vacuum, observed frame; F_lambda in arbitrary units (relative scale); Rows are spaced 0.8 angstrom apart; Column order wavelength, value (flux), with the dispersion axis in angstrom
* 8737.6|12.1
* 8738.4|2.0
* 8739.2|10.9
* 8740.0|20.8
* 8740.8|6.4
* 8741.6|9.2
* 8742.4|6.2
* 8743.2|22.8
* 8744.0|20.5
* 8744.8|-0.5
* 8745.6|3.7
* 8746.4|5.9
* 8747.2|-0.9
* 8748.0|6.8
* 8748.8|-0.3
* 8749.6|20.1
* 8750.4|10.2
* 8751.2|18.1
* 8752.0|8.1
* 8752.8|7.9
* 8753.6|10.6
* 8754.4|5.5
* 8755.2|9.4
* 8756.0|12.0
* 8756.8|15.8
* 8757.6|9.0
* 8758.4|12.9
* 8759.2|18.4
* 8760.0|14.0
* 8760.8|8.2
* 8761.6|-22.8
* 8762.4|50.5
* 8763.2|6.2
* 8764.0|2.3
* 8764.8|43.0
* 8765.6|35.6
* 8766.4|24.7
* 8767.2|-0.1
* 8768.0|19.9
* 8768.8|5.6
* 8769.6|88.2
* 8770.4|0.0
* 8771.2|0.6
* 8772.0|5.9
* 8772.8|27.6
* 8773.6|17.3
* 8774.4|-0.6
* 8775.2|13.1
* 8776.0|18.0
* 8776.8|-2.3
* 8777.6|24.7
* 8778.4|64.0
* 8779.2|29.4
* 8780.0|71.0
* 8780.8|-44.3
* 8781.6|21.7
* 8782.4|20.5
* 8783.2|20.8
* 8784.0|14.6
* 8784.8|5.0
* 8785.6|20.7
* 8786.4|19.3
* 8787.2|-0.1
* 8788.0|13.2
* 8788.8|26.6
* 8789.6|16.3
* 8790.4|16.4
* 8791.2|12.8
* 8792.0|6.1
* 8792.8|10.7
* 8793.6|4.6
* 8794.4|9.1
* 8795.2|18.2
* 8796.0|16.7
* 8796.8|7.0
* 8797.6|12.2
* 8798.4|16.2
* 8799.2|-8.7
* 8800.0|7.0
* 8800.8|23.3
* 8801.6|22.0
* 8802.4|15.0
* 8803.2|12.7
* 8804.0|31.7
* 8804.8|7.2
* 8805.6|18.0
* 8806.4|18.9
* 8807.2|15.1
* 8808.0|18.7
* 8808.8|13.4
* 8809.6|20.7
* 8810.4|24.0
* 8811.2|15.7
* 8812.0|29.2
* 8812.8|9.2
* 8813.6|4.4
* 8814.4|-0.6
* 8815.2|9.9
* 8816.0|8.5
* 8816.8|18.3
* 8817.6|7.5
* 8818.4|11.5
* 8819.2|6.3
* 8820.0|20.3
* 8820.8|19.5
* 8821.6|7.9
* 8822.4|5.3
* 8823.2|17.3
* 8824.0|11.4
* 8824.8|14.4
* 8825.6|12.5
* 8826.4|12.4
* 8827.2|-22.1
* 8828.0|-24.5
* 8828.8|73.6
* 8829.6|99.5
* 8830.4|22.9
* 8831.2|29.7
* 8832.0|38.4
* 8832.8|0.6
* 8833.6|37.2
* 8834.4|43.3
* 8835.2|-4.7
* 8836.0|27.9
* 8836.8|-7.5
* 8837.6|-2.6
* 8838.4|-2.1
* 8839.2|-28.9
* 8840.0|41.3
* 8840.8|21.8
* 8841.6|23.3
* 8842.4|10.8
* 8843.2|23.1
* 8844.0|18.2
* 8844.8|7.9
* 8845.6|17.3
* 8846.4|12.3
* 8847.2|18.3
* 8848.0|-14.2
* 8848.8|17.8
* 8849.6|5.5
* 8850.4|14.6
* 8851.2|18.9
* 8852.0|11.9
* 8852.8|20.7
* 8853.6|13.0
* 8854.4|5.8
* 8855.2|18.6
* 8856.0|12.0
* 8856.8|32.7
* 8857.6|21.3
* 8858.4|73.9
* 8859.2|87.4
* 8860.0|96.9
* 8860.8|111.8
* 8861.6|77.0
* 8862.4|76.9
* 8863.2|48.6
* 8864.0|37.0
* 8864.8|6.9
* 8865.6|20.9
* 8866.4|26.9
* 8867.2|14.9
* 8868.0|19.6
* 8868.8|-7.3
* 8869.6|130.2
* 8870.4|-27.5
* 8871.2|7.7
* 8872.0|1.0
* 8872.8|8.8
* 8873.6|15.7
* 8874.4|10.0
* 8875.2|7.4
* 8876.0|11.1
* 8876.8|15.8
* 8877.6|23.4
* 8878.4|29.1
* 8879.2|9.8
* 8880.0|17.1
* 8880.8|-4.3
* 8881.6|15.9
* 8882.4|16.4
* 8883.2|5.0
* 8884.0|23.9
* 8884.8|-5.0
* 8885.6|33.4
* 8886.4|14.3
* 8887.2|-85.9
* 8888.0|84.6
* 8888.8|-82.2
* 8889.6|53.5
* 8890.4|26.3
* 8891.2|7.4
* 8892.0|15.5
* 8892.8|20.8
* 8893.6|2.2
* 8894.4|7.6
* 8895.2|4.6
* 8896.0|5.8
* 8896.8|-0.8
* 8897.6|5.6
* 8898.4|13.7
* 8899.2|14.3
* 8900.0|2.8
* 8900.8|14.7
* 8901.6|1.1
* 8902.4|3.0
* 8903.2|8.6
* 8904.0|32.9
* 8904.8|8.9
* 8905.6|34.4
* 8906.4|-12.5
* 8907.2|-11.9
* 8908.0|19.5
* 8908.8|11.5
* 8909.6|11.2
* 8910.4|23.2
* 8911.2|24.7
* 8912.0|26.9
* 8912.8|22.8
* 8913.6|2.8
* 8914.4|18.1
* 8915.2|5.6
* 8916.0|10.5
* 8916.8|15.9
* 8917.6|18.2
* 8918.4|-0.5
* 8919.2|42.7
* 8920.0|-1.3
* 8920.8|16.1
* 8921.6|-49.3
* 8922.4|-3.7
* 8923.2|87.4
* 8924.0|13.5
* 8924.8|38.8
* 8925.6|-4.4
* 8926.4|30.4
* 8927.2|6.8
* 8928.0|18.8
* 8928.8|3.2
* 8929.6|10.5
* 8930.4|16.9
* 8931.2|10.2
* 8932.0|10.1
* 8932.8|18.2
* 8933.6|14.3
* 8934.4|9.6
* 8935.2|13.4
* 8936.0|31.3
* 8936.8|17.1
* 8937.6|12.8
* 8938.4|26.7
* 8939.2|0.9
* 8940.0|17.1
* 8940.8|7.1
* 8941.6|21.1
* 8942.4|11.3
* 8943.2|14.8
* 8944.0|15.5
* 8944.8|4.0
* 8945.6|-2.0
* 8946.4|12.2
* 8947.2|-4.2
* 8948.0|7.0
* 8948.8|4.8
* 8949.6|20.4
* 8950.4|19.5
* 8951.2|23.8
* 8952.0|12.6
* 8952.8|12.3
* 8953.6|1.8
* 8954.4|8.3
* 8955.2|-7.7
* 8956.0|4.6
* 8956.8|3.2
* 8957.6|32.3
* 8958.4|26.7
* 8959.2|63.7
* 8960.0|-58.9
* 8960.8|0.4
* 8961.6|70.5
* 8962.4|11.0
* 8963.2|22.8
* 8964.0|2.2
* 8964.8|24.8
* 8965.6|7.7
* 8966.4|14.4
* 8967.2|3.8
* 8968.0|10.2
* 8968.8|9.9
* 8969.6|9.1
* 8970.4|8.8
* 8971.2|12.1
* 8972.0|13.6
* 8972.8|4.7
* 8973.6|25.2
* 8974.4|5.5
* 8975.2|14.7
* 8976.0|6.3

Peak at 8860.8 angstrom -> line H-beta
